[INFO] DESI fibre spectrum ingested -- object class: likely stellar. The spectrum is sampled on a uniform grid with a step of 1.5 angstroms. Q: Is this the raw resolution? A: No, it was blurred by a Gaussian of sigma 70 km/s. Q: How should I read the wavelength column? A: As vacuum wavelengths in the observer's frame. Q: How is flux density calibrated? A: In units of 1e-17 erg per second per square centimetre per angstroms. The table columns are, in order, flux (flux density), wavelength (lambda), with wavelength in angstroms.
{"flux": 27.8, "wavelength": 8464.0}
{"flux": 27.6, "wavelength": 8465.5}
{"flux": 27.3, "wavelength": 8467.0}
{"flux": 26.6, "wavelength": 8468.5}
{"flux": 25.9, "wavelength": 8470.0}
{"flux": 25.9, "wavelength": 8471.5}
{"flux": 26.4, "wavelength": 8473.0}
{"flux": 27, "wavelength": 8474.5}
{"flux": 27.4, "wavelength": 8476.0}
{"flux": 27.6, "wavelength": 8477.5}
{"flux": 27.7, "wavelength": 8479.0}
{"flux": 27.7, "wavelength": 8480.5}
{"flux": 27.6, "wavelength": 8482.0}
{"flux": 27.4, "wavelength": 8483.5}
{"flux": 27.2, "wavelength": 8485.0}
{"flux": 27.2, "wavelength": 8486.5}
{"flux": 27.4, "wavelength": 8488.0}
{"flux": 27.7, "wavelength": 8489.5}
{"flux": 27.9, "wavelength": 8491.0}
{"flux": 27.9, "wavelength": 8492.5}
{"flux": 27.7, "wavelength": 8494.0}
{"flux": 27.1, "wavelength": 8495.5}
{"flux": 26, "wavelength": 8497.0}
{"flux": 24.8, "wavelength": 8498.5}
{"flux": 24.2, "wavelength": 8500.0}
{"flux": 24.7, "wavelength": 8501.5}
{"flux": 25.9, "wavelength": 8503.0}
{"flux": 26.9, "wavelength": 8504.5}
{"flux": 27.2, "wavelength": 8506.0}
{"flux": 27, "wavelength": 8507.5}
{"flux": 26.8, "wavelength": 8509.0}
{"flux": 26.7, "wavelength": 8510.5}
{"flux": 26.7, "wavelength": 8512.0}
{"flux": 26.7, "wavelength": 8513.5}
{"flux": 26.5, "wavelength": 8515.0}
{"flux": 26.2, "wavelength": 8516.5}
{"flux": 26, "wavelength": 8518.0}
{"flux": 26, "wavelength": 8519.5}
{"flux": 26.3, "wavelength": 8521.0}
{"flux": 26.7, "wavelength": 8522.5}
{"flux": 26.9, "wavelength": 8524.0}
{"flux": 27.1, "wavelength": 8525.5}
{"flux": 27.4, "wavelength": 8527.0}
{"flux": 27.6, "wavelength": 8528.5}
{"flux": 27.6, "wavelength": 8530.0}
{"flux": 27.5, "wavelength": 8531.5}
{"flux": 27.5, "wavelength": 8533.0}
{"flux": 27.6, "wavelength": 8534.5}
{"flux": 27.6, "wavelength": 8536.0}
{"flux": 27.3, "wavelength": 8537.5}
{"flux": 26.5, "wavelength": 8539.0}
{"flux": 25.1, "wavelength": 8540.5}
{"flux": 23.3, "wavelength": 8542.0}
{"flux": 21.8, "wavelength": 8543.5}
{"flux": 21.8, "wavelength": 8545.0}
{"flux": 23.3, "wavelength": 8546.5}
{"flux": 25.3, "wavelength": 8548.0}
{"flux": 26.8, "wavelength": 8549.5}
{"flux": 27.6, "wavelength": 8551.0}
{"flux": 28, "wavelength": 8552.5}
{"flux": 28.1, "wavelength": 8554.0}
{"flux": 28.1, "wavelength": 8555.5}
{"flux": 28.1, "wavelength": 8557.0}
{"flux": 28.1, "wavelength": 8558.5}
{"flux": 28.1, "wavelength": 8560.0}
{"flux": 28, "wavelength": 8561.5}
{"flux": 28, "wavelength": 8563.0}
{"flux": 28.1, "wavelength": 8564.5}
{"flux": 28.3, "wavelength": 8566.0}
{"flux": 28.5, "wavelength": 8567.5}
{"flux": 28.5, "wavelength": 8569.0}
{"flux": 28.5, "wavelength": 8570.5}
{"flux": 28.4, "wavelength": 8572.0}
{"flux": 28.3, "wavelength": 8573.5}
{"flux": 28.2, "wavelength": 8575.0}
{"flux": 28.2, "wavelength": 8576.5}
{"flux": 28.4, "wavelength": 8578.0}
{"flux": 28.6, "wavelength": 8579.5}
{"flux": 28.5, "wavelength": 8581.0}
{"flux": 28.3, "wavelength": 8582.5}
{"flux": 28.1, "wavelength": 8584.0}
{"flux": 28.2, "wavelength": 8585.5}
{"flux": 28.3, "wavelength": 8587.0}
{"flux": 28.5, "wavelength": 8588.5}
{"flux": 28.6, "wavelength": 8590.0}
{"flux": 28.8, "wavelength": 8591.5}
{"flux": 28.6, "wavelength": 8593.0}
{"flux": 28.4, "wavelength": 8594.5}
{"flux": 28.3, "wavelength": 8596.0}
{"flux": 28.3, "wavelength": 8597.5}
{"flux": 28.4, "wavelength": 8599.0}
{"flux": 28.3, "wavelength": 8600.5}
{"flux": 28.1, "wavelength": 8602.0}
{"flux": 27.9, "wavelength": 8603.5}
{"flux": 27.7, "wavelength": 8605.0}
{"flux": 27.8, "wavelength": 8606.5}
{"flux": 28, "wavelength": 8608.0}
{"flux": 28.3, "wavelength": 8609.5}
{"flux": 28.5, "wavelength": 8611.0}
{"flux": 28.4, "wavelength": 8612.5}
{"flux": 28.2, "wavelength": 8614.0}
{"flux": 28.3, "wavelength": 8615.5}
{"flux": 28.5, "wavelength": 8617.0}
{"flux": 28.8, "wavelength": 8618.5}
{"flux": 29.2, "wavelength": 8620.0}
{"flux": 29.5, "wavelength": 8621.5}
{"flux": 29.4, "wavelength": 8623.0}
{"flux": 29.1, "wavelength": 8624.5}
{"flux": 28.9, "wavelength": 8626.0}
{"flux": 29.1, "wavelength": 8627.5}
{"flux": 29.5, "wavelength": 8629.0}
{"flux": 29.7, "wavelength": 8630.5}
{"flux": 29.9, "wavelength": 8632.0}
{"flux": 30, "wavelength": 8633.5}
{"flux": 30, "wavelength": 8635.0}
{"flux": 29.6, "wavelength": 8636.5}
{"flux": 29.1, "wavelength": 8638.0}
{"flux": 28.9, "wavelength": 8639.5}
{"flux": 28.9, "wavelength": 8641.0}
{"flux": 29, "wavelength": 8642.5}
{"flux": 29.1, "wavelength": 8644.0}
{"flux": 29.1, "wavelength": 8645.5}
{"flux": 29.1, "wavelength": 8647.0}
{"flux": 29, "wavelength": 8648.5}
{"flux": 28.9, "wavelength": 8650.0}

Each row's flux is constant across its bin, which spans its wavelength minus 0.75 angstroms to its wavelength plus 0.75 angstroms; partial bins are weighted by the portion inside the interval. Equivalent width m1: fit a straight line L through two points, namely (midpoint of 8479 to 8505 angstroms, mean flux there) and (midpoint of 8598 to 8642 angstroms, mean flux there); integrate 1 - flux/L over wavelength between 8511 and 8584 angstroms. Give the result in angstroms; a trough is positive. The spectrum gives 1.6 angstroms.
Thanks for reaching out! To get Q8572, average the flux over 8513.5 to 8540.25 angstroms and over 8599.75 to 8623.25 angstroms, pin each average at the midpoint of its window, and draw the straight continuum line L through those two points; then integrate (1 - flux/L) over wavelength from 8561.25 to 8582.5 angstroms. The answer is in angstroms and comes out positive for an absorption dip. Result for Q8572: -0.5 angstroms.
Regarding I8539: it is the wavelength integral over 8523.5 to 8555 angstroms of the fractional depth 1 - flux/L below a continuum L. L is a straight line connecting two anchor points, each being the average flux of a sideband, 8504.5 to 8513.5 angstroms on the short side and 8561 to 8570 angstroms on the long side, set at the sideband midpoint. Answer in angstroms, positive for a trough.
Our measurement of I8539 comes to 1.5 angstroms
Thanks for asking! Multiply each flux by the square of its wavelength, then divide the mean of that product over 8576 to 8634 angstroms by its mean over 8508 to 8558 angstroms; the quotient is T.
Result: 1.1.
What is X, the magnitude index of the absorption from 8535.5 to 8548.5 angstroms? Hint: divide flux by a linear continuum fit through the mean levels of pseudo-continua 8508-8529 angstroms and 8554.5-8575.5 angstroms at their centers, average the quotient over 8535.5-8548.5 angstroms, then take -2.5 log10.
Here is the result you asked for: 0.12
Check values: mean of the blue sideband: 26.7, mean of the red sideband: 28.2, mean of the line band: 24.6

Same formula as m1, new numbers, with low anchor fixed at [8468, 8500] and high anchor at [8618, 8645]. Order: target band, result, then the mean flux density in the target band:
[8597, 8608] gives 0.3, 28.1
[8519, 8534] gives 0.3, 27.1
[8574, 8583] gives 0.0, 28.4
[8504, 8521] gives 0.5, 26.6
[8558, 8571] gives 0.0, 28.2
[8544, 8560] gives 0.9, 26.5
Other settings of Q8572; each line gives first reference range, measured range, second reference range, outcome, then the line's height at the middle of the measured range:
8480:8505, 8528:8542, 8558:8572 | 0.4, 27.6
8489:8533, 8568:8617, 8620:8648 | 0.2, 28.4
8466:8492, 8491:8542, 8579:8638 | 1.8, 27.6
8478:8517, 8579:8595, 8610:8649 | 0.0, 28.4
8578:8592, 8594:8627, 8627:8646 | 0.5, 28.9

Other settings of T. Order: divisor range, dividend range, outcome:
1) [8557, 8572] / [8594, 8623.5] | 1.02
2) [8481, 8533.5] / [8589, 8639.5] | 1.10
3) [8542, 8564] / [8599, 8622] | 1.09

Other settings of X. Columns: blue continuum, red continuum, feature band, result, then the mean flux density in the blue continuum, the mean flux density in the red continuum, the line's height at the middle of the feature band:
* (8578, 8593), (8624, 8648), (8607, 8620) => 0.019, 28.4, 29.3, 28.9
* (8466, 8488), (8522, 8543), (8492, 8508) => 0.028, 27.1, 26.8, 27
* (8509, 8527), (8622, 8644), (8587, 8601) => -0.002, 26.6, 29.4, 28.4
